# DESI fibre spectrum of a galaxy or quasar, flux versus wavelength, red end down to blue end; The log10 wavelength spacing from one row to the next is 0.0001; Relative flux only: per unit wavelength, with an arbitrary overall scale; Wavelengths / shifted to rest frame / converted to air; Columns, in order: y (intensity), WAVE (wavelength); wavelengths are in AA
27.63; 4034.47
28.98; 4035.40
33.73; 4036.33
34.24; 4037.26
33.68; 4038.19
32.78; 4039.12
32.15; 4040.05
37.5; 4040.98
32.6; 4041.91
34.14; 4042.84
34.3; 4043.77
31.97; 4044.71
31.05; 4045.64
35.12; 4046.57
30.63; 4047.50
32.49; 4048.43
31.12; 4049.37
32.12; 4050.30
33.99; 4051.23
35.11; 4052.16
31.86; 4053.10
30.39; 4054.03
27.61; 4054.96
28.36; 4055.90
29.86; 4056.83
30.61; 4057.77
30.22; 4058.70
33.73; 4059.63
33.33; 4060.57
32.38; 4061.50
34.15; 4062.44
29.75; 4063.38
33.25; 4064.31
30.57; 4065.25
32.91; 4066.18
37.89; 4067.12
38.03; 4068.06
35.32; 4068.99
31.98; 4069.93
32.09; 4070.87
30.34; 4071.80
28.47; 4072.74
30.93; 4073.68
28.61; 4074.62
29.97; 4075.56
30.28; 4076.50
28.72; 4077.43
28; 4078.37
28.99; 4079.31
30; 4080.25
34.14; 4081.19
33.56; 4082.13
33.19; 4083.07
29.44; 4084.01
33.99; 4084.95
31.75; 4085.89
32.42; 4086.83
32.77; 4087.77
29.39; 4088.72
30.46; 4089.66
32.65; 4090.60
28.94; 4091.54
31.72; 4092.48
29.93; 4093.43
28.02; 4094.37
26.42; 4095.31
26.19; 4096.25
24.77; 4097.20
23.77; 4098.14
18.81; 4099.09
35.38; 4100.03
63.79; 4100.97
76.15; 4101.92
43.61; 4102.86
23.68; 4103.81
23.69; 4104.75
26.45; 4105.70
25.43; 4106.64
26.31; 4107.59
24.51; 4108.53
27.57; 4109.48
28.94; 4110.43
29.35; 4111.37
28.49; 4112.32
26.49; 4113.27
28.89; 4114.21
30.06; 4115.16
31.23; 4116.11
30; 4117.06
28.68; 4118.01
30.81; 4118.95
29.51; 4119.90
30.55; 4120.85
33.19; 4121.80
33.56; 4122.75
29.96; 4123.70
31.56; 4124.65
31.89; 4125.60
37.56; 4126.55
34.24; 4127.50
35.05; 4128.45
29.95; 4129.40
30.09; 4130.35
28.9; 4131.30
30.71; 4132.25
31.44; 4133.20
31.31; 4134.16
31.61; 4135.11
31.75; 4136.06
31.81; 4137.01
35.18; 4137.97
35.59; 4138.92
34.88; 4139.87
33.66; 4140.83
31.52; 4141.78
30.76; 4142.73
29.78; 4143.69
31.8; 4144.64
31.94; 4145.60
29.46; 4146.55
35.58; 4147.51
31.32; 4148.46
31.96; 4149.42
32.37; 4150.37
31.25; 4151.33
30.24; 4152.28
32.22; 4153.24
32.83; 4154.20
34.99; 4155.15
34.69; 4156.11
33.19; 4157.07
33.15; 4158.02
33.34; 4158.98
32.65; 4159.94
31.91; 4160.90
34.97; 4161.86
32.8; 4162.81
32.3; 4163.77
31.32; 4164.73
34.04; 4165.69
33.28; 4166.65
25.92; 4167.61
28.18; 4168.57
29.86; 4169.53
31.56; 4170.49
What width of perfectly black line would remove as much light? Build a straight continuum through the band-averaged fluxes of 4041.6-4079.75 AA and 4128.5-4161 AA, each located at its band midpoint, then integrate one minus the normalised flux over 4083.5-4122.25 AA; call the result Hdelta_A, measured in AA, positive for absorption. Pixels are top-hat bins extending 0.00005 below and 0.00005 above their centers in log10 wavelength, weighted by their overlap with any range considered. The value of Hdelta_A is 1.11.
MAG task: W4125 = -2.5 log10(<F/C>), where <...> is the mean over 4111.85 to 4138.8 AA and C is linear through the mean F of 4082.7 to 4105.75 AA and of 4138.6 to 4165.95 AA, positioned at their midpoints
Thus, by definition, 0.05 mag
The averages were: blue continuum 32.8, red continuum 32.6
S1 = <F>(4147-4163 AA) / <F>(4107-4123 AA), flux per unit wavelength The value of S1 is 1.13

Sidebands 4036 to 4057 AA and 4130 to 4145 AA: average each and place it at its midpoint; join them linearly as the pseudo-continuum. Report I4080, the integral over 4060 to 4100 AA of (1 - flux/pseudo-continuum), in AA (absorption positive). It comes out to 1.9 AA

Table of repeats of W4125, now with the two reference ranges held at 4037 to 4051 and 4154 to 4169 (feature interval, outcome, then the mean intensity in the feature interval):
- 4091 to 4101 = 0.124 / 29.3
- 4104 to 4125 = 0.138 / 28.8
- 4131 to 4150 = 0.017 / 32.1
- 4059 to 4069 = -0.022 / 33.6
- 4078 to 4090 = 0.049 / 31.4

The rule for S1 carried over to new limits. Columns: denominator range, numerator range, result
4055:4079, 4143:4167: 1.03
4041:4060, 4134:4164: 1.02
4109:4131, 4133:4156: 1.05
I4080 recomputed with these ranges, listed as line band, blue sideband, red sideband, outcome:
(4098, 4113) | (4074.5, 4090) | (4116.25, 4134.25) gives -0.8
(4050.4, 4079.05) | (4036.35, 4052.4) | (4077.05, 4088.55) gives 0.6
